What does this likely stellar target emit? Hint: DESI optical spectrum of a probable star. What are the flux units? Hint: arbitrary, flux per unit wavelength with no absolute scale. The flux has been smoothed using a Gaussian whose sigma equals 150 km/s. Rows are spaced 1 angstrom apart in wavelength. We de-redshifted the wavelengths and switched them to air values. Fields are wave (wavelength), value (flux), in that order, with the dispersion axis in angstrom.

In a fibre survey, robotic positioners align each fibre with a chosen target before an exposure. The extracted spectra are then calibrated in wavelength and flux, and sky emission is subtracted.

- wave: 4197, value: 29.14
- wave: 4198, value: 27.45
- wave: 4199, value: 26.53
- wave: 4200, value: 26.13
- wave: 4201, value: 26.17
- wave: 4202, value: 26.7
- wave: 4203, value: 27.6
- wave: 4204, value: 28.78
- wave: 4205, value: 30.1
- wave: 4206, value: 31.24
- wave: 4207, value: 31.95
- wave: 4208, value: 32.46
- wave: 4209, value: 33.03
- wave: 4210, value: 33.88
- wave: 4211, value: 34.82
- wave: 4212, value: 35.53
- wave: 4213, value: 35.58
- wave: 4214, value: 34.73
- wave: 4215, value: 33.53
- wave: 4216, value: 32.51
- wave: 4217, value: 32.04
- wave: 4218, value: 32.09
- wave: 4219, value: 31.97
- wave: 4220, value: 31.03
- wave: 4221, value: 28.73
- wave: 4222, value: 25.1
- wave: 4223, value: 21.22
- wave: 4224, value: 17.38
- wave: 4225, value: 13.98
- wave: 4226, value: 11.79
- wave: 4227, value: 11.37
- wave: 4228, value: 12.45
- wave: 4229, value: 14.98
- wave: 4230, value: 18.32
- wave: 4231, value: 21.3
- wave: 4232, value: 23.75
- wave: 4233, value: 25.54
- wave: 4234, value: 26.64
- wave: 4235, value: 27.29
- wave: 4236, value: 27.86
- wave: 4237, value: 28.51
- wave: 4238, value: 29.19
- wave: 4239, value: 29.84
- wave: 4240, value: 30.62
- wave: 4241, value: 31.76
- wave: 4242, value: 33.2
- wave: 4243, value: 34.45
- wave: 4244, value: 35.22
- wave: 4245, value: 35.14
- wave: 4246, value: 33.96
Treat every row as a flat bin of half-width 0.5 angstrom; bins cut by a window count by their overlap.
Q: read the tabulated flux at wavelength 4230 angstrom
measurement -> 18.32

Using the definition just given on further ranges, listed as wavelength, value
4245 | 35.14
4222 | 25.1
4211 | 34.82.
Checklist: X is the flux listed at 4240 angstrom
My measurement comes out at 30.62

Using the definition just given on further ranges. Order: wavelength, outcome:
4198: 27.45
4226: 11.79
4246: 33.96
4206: 31.24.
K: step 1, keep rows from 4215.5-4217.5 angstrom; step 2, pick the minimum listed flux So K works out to 32.04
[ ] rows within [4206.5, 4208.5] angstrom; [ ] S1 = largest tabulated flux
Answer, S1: 32.46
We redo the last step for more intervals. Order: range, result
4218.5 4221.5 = 31.97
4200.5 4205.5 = 30.1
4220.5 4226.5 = 28.73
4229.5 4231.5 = 21.3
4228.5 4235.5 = 27.29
